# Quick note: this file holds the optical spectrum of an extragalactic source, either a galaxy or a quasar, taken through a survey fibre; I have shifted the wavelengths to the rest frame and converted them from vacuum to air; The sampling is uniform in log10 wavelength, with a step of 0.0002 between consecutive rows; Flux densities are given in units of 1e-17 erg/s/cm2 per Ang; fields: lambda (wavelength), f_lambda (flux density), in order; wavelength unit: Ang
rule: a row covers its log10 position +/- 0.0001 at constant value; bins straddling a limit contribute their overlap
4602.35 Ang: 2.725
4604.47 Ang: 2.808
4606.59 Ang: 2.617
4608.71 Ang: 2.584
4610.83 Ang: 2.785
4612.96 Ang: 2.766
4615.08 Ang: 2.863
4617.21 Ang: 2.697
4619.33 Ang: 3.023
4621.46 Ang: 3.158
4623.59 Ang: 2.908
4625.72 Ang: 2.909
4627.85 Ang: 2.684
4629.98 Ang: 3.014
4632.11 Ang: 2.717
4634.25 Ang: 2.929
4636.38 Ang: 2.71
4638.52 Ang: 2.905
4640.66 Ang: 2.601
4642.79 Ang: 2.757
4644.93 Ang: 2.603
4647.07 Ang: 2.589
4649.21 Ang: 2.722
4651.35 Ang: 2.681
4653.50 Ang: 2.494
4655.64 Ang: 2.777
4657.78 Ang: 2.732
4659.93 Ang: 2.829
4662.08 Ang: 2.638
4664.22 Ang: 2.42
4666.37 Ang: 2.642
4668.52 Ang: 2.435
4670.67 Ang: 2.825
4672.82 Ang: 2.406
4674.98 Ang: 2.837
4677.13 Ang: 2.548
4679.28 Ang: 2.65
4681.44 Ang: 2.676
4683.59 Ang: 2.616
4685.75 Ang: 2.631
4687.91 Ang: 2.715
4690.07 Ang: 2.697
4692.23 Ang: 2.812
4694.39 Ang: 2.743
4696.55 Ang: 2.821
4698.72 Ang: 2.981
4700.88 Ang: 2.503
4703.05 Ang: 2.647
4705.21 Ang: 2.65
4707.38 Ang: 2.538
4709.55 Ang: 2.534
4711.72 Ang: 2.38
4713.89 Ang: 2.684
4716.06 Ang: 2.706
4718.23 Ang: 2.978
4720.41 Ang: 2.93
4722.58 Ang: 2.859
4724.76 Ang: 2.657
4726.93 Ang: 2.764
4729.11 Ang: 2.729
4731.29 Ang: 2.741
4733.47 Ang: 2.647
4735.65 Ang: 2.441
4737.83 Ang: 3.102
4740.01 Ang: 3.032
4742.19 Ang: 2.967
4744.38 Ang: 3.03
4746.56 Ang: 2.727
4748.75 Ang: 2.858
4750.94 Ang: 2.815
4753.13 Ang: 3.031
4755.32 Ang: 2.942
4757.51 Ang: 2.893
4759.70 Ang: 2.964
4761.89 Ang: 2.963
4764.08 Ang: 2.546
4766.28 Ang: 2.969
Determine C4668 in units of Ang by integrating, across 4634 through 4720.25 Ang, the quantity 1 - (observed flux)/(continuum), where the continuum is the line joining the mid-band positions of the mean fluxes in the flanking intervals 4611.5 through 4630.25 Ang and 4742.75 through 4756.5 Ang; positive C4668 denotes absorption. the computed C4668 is 6.4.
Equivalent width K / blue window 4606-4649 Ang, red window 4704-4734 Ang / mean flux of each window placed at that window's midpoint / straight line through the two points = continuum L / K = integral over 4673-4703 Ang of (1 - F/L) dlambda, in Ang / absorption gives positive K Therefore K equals 0.4 Ang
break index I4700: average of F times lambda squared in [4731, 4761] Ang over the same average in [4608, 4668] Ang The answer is 1.1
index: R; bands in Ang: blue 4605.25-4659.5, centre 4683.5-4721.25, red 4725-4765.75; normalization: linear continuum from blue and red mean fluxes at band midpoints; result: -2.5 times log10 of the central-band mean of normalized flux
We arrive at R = 0.046 mag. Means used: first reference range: 2.77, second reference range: 2.84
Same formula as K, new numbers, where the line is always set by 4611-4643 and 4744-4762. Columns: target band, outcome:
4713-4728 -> 0.5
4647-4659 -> 0.8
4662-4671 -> 0.9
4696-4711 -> 1.2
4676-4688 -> 1.0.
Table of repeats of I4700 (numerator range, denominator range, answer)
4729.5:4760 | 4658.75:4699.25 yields 1.10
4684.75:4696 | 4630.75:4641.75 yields 1.00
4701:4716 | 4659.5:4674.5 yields 1.01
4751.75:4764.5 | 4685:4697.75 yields 1.09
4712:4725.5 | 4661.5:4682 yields 1.09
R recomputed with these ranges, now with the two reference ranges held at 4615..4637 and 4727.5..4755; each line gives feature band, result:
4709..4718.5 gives 0.09 mag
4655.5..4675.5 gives 0.09 mag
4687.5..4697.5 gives 0.04 mag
